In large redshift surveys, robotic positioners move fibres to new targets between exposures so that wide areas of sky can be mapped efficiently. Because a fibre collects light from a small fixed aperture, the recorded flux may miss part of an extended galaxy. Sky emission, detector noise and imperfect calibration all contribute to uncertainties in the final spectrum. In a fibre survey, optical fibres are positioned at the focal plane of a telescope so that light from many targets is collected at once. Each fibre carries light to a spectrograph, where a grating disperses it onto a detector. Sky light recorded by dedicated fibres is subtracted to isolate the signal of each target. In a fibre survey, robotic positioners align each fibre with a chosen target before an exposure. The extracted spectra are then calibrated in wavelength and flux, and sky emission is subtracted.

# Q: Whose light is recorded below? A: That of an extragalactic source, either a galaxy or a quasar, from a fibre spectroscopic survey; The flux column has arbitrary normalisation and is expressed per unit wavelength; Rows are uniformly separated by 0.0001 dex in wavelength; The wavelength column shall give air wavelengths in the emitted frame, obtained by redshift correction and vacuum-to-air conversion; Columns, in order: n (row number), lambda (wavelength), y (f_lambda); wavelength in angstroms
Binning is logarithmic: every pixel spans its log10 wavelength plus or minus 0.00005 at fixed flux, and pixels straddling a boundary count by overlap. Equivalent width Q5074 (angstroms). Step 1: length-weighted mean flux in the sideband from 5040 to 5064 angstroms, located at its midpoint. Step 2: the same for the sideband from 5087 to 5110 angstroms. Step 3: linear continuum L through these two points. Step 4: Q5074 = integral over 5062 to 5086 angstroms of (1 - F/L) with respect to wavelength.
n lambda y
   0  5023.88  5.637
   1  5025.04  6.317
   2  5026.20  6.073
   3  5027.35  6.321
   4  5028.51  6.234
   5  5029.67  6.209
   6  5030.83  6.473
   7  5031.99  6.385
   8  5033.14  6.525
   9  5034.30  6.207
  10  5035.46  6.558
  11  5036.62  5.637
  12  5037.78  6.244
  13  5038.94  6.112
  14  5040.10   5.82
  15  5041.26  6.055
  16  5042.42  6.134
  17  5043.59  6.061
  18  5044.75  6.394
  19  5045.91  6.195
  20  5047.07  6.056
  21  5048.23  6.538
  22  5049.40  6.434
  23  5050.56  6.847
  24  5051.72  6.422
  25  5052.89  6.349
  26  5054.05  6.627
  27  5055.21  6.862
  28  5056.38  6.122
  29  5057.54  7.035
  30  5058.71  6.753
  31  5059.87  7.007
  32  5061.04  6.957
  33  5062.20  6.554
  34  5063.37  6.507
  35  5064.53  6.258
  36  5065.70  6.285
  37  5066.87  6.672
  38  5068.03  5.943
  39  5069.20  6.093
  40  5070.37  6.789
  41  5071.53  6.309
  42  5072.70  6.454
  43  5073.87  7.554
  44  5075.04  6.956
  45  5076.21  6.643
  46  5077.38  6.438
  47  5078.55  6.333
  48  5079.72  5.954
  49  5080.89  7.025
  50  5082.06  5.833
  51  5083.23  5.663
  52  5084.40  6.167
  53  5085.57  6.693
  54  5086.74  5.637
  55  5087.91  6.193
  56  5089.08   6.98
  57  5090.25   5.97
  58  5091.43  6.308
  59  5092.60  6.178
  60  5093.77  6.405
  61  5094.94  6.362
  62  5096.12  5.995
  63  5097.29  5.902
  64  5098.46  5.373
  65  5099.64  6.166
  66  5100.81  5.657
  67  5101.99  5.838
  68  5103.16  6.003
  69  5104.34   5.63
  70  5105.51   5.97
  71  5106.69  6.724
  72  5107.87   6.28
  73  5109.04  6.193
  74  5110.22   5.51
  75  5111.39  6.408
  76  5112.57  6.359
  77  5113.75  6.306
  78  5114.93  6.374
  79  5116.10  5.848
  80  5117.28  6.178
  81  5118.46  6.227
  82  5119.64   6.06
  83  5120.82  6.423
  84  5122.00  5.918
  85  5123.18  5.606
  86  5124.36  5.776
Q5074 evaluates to -0.5 angstroms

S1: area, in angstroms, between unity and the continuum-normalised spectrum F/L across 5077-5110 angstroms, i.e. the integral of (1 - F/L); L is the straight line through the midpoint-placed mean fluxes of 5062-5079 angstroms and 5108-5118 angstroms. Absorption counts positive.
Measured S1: 1.01 angstroms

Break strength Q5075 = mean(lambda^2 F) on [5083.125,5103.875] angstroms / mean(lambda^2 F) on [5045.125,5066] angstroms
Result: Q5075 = 0.9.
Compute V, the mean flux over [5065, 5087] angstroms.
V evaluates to 6.4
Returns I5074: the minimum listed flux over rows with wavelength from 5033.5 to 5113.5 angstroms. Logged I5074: 5.373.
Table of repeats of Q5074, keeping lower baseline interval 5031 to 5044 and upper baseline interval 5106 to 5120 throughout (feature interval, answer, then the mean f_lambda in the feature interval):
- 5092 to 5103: 0.37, 5.99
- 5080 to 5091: -0.07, 6.23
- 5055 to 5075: -1.36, 6.6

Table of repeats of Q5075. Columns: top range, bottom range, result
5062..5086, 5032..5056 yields 1.03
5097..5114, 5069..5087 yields 0.95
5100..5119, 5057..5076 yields 0.93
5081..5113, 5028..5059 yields 0.98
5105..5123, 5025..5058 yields 1.01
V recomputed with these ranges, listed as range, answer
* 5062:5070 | 6.33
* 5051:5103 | 6.37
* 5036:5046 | 6.07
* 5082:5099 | 6.12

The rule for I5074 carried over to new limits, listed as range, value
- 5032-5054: 5.637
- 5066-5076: 5.943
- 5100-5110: 5.63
